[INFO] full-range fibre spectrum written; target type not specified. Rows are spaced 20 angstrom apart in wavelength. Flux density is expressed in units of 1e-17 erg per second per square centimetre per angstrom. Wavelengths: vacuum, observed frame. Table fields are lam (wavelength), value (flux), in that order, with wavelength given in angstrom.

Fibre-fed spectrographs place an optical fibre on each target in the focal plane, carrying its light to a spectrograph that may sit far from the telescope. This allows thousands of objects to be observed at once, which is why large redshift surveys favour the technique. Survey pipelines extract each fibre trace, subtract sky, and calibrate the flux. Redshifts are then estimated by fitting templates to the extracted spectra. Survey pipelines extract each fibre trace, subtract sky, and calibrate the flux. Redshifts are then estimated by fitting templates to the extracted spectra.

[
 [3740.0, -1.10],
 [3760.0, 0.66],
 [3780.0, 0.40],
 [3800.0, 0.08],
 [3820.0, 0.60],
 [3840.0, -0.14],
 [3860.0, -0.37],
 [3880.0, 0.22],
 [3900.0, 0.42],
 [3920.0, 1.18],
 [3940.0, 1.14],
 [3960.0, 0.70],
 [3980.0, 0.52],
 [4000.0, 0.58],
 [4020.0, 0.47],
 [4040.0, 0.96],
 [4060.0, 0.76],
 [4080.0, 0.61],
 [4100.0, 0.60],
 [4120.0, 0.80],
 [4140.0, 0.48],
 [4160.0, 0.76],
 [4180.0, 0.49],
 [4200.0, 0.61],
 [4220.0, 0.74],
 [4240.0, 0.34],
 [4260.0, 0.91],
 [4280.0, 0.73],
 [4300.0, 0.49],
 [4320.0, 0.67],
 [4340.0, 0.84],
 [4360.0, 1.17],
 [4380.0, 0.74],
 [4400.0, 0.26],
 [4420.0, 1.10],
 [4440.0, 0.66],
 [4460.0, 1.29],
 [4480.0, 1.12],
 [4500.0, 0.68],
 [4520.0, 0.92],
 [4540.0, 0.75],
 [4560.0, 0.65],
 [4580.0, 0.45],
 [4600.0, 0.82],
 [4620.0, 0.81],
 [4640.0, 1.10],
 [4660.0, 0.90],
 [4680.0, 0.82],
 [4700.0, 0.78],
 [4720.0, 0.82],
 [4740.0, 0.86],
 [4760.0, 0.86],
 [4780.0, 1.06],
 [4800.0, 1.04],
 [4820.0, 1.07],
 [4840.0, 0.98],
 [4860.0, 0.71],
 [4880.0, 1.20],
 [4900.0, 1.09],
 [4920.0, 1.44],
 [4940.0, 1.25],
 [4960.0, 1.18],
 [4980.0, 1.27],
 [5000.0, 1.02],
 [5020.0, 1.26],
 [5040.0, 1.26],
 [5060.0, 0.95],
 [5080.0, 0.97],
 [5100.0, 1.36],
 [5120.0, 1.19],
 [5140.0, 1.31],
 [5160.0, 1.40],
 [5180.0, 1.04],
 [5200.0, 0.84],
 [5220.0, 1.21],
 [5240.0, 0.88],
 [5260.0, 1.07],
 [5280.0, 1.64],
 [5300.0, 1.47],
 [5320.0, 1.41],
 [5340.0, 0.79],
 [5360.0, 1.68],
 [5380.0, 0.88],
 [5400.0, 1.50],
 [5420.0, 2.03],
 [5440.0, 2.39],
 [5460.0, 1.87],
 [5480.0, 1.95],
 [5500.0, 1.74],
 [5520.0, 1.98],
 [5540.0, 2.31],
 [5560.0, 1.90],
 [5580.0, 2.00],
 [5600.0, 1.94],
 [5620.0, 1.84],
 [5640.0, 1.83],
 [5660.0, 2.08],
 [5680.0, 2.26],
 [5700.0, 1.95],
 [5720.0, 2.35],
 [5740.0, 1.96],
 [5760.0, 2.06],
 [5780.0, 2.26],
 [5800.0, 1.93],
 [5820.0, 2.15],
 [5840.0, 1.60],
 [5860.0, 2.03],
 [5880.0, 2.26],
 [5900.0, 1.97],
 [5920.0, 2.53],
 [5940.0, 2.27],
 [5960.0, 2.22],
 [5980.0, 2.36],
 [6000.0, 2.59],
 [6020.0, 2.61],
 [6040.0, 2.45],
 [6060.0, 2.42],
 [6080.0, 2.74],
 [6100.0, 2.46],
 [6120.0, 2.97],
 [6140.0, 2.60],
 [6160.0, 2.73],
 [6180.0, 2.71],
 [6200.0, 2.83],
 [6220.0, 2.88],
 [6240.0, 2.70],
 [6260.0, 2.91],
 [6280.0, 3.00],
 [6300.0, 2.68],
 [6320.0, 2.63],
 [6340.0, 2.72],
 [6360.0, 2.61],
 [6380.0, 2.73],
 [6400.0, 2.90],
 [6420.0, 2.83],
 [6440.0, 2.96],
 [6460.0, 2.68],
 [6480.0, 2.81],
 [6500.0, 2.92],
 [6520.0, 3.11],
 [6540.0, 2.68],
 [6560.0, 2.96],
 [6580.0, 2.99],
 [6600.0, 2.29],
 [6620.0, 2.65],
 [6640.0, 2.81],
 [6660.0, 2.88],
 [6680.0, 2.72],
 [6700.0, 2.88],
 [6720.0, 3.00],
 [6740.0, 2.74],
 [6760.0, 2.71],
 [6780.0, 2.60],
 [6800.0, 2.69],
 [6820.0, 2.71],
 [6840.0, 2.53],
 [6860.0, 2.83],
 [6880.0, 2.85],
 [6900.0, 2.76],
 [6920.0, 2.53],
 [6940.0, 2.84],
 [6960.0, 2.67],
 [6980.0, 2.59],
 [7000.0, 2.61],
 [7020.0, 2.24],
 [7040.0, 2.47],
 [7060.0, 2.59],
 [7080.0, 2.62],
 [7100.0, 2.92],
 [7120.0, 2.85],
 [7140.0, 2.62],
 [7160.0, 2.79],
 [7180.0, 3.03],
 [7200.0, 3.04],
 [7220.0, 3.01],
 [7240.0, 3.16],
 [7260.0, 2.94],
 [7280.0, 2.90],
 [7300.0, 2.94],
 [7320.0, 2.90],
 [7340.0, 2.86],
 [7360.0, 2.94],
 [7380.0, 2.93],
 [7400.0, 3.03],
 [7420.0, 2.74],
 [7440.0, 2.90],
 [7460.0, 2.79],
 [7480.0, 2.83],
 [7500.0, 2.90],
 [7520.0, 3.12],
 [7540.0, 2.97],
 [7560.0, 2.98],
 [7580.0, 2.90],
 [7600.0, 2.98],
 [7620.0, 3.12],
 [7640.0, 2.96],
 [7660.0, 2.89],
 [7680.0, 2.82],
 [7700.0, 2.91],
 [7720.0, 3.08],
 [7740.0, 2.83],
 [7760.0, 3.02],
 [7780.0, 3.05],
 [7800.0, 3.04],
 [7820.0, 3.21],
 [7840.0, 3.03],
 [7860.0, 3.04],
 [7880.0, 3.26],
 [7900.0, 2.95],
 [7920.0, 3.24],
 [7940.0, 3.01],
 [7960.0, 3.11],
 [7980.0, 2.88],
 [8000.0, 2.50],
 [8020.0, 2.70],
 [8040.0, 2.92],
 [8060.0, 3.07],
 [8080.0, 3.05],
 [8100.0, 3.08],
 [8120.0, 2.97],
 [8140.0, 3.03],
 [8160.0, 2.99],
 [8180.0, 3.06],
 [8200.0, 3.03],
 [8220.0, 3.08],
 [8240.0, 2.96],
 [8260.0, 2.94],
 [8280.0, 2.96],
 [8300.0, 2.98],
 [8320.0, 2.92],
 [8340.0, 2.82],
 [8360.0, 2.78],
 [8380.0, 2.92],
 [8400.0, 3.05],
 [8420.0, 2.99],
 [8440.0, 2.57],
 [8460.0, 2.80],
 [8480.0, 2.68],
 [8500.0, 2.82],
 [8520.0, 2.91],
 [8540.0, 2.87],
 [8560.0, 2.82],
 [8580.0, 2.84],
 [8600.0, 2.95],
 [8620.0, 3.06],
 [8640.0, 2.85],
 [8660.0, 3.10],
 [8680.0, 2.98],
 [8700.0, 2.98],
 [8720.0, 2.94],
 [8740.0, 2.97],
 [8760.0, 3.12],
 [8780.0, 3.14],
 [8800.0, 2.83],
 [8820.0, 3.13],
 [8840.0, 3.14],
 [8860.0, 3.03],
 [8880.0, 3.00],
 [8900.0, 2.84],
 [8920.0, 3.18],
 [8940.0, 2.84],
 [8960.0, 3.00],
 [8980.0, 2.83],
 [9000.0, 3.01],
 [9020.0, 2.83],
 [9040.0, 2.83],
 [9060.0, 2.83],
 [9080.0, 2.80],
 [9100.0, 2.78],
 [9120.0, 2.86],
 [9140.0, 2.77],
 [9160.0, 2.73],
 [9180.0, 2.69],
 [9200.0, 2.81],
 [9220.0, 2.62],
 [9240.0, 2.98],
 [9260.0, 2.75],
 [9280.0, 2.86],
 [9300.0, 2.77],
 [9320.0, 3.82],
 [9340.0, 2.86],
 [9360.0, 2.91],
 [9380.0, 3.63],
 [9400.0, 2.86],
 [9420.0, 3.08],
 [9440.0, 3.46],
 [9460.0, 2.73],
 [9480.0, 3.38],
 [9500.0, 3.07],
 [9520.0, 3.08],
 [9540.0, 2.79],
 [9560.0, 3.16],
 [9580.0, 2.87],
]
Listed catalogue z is 0.36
